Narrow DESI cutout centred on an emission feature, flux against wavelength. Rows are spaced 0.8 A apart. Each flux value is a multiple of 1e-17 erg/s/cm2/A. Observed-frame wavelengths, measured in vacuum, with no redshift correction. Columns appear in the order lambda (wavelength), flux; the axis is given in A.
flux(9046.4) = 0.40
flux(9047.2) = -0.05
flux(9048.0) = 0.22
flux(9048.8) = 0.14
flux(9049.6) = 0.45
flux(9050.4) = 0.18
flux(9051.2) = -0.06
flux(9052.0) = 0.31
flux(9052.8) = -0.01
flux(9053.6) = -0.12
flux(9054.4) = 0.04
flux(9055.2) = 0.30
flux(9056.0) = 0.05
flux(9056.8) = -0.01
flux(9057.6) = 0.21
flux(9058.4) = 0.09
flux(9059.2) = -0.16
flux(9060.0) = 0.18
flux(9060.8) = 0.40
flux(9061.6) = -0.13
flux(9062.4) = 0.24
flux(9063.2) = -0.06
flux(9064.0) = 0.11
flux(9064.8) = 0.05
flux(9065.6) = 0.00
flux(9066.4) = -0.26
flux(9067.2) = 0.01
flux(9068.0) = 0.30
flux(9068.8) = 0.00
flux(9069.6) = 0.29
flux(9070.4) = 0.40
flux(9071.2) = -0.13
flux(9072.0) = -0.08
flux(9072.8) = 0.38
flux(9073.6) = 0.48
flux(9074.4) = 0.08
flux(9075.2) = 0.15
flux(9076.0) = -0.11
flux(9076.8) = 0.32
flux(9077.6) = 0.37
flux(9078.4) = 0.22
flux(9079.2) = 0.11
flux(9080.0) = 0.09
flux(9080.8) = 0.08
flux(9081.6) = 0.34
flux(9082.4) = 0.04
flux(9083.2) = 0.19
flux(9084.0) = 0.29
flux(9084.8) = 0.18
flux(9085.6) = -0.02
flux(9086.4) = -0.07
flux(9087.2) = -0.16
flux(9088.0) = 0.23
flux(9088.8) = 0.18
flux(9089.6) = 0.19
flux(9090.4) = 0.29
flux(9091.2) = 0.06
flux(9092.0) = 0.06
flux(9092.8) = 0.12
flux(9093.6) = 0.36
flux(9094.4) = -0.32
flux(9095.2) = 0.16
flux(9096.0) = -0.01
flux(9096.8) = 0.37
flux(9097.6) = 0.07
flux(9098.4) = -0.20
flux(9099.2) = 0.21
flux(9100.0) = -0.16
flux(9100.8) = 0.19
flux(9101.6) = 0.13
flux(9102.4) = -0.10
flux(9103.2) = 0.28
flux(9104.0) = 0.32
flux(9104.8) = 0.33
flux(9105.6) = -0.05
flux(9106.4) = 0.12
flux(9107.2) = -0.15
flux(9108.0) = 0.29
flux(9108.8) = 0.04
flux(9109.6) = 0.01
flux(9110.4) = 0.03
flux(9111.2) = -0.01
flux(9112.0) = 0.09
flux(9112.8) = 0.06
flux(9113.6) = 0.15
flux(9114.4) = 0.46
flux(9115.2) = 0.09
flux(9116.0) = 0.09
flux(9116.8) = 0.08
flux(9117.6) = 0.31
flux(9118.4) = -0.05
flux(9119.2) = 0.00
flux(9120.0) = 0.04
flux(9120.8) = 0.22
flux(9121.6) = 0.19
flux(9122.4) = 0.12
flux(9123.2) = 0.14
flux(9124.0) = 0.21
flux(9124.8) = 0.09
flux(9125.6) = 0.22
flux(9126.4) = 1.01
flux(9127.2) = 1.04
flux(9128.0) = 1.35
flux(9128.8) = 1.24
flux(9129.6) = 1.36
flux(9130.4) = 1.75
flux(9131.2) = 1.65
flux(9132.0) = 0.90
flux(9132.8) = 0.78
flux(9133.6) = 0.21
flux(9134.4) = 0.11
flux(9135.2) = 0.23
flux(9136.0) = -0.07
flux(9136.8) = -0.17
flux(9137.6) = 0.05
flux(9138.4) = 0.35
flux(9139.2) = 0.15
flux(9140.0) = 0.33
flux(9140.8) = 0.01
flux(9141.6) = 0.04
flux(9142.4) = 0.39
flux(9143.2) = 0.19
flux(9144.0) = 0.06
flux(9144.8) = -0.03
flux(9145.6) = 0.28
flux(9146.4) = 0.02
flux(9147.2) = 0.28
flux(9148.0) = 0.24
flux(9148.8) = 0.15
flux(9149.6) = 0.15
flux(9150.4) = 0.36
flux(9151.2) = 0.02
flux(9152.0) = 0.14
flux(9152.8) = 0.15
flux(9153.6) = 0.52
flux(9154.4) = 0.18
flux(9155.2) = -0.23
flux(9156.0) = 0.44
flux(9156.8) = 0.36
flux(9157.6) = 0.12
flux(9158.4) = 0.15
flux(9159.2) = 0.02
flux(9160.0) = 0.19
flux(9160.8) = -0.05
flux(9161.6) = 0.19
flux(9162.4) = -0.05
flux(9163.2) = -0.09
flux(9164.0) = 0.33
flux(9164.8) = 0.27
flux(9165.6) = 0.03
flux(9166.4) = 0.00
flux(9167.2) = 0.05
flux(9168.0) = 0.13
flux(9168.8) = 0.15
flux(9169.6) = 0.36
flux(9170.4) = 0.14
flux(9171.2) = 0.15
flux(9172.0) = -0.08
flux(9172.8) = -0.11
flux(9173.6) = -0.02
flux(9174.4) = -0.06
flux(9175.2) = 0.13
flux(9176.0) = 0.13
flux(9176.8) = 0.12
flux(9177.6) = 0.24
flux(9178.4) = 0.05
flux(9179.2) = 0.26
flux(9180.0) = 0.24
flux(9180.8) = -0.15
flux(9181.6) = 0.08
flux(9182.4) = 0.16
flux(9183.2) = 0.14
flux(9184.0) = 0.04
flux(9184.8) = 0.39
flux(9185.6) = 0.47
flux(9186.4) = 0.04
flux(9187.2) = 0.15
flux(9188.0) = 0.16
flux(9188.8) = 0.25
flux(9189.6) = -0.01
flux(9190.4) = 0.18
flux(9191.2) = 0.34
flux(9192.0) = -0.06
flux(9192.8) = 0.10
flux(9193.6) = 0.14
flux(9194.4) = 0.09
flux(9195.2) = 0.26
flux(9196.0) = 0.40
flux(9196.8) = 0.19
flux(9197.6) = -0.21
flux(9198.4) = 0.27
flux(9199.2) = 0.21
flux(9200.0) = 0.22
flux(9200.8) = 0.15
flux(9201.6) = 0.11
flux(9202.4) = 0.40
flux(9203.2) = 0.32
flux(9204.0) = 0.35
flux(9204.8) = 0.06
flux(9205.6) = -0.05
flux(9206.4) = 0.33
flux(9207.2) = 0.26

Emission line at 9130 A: [O III]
